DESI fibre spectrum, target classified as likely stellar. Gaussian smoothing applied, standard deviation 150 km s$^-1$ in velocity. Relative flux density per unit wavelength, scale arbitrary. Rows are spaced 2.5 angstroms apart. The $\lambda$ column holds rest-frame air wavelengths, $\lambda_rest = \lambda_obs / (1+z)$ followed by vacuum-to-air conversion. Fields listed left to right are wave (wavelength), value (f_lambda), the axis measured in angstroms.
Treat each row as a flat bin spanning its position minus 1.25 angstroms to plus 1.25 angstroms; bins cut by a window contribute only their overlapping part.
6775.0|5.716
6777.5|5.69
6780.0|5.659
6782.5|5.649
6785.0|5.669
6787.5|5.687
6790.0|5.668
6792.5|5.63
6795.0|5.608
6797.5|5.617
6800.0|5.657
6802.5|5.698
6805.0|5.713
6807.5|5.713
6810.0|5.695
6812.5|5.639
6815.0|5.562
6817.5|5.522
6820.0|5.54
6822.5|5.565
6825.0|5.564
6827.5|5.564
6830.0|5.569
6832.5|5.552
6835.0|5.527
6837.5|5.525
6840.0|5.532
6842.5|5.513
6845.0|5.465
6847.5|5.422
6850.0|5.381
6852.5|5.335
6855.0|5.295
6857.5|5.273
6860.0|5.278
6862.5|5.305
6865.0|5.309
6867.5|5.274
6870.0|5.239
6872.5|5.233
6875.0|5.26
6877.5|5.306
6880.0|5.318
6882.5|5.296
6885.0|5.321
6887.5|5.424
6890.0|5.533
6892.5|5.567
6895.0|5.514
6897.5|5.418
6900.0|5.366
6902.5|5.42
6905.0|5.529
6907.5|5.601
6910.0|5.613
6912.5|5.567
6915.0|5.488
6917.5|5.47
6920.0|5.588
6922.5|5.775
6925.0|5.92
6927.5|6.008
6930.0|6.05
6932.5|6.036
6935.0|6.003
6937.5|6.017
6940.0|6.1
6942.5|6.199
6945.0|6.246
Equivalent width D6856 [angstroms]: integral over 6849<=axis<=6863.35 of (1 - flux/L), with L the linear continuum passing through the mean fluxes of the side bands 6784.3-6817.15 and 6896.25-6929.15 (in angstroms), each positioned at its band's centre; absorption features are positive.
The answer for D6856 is 0.81 angstroms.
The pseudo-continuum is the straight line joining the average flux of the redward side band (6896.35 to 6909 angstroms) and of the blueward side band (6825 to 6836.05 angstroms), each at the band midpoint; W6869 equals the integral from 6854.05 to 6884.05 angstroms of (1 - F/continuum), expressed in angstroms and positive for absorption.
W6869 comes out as 1.2 angstroms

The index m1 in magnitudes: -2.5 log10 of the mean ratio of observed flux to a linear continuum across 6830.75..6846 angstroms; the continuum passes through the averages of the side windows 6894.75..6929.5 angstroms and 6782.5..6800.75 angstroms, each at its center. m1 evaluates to 0.02 mag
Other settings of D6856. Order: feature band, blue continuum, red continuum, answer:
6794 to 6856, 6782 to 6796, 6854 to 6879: -0.83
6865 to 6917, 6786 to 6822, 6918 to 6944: 3.95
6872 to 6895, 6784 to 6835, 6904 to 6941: 1.42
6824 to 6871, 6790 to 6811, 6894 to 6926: 1.69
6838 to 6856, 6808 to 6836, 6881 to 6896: 0.32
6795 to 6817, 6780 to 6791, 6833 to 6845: -0.17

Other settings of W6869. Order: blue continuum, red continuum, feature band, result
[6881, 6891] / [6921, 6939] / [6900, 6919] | 0.6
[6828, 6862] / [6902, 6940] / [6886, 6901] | 0.5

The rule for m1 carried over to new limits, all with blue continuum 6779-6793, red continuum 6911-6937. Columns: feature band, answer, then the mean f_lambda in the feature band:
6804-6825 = 0.01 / 5.61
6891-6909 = 0.05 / 5.49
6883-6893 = 0.06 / 5.44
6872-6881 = 0.09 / 5.28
